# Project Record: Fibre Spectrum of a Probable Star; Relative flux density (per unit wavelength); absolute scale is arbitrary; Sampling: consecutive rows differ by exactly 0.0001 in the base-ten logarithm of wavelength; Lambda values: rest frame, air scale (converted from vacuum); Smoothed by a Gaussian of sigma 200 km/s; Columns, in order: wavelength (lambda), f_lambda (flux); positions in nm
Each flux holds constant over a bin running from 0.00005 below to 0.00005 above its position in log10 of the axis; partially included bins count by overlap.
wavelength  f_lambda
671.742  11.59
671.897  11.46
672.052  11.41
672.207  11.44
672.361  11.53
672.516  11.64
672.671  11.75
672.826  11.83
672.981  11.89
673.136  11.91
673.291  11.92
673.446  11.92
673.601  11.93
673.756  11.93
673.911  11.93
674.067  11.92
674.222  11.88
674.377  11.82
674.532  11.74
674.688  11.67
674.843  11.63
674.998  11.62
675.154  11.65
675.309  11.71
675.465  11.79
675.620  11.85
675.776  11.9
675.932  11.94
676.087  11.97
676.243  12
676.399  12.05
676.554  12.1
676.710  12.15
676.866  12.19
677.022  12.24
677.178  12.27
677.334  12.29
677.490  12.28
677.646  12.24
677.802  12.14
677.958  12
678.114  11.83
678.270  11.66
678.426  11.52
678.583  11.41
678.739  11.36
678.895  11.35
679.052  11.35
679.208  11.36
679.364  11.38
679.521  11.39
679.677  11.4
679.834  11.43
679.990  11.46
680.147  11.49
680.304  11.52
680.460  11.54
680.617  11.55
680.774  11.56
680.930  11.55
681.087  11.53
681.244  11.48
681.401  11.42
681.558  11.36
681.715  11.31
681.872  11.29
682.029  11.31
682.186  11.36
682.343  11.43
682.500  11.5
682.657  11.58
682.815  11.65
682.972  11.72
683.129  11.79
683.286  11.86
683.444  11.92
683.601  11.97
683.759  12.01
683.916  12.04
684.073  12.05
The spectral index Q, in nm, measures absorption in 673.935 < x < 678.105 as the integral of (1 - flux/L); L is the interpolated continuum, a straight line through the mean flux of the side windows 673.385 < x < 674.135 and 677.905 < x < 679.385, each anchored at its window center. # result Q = -0.08 nm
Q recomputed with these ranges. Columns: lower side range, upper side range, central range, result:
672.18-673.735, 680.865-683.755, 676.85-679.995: -0.02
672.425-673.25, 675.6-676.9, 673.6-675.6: 0.02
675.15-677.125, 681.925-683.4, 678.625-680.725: 0.06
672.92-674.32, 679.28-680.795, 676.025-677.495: -0.06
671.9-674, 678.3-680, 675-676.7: -0.04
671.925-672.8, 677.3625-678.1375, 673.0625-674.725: -0.02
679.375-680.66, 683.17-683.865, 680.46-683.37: 0.05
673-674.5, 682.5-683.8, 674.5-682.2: 0.10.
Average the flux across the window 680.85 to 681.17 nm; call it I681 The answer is 11.6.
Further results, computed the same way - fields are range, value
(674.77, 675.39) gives 11.7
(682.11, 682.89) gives 11.5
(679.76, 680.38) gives 11.5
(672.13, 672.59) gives 11.6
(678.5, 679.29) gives 11.4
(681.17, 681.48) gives 11.4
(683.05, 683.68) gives 11.9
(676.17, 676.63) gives 12.1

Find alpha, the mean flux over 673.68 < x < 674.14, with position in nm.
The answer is 11.9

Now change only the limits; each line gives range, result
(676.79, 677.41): 12.2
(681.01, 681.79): 11.4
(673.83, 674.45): 11.9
